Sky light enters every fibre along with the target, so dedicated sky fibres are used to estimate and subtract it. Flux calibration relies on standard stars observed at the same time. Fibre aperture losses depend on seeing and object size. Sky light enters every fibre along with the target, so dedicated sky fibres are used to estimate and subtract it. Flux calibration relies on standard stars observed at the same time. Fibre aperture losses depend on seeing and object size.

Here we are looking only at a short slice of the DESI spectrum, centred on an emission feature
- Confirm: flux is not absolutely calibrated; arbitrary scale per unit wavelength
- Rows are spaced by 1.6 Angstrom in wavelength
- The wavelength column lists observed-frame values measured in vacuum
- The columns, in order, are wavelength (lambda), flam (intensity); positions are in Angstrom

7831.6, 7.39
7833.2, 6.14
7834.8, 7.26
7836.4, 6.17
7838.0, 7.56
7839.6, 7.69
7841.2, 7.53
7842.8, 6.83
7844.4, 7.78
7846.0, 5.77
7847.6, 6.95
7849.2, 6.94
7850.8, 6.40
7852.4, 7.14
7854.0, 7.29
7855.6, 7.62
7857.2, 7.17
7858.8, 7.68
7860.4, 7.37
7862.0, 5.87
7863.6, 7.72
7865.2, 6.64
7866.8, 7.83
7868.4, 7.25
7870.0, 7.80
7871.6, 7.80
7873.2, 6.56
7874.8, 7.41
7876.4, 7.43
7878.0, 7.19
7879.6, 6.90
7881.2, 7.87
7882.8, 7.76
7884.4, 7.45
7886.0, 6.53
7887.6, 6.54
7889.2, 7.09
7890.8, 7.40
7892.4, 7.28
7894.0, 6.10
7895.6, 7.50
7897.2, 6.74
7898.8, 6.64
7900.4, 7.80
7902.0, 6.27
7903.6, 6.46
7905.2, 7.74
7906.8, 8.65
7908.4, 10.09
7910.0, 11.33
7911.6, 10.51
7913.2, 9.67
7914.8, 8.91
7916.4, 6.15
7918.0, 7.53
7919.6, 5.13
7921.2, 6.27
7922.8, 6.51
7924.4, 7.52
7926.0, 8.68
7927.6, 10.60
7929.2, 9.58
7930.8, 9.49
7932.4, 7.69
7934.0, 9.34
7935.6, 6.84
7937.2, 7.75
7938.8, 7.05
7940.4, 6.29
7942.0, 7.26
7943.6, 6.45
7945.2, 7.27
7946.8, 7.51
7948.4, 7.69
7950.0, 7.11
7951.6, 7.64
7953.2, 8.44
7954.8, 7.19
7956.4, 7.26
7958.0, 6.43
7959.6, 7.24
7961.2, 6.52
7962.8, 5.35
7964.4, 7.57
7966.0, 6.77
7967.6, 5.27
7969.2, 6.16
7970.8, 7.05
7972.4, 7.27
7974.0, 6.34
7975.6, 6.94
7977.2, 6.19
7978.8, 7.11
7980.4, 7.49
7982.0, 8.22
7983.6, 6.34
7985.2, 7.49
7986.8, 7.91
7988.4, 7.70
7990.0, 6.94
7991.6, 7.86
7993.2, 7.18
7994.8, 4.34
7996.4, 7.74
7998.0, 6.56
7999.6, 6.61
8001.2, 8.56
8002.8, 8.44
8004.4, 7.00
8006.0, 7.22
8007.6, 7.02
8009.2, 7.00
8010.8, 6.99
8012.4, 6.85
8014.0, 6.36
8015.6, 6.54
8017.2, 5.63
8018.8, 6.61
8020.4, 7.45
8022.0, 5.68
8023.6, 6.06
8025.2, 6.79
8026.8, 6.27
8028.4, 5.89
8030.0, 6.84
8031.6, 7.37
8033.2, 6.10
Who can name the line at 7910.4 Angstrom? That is [S II]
